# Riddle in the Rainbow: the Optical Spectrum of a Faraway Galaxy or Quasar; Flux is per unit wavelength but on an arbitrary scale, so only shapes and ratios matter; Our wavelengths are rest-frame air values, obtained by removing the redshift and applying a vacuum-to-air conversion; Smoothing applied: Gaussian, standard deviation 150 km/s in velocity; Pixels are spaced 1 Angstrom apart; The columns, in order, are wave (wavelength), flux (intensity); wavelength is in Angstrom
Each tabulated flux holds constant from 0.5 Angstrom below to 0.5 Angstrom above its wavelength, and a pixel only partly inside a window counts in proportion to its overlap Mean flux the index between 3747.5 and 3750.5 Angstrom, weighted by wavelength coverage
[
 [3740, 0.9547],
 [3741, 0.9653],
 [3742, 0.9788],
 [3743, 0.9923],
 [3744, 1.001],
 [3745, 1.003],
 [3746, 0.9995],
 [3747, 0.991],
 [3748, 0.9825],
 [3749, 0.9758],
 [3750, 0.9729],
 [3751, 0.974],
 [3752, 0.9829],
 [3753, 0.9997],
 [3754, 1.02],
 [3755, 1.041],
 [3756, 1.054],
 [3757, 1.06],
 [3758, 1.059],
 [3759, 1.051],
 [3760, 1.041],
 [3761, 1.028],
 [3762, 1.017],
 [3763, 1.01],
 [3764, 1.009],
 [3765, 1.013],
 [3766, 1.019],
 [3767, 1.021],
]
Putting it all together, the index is 0.977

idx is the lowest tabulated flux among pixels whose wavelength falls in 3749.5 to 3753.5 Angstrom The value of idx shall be 0.9729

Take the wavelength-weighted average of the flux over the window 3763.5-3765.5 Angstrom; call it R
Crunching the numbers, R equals 1.01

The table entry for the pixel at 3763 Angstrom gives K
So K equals 1.01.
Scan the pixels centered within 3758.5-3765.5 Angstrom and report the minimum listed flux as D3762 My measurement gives 1.009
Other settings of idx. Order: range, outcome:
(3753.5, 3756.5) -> 1.02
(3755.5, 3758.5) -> 1.054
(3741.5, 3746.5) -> 0.9788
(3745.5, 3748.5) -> 0.9825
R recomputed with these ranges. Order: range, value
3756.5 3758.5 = 1.06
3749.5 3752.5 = 0.977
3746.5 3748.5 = 0.987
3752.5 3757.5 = 1.03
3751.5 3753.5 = 0.991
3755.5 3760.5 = 1.05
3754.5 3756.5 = 1.05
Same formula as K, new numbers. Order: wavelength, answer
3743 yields 0.9923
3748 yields 0.9825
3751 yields 0.974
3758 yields 1.059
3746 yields 0.9995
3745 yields 1.003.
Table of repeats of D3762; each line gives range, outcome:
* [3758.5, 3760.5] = 1.041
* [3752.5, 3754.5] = 0.9997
